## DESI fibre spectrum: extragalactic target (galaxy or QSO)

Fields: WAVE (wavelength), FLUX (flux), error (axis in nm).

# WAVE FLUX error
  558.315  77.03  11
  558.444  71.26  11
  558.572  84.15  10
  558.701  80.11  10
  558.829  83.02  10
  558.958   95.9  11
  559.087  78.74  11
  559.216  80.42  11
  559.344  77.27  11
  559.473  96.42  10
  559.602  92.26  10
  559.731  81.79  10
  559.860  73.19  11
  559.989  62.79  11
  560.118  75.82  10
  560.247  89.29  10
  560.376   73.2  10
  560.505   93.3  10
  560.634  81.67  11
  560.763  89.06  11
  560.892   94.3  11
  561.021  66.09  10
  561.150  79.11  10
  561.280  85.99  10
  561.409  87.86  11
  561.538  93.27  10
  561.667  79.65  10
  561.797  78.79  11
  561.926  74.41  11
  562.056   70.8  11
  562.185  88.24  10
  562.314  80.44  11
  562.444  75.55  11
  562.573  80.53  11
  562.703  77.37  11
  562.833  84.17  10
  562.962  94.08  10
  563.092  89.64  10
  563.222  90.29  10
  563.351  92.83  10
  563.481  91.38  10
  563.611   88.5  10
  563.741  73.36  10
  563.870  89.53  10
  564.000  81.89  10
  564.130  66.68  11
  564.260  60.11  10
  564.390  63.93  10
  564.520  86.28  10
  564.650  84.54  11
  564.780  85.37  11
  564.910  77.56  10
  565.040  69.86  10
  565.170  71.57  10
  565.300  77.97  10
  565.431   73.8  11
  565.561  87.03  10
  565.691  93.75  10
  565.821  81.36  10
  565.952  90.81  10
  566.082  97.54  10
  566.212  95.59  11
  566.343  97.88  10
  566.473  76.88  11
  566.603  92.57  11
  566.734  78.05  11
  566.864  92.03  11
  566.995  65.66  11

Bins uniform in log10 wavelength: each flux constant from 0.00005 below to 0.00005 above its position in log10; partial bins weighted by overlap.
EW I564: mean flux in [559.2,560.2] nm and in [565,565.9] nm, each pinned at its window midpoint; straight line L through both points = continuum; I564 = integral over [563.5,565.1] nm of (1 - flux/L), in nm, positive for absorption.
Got 0.04 nm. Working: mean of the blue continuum 80.1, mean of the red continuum 79.7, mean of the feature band 77.7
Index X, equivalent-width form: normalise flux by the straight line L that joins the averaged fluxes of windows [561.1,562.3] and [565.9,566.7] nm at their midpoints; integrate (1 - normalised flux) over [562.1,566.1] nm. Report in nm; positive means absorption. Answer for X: 0.227 nm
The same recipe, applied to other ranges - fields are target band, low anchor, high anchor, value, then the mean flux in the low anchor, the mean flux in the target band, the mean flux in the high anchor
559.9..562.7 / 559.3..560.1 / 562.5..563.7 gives 0.09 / 80.4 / 80.8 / 87.2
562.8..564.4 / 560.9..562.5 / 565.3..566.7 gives 0.02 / 80.5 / 82.6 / 88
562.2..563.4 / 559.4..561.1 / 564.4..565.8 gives -0.06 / 82.2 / 85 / 80.1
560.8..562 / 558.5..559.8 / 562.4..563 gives 0.01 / 84.9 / 82.2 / 82.1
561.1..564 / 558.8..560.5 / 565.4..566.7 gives 0.04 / 81.9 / 83.9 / 88.9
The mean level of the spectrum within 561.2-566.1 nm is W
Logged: 81.9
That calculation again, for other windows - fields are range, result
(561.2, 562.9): 81.3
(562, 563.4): 84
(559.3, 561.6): 83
